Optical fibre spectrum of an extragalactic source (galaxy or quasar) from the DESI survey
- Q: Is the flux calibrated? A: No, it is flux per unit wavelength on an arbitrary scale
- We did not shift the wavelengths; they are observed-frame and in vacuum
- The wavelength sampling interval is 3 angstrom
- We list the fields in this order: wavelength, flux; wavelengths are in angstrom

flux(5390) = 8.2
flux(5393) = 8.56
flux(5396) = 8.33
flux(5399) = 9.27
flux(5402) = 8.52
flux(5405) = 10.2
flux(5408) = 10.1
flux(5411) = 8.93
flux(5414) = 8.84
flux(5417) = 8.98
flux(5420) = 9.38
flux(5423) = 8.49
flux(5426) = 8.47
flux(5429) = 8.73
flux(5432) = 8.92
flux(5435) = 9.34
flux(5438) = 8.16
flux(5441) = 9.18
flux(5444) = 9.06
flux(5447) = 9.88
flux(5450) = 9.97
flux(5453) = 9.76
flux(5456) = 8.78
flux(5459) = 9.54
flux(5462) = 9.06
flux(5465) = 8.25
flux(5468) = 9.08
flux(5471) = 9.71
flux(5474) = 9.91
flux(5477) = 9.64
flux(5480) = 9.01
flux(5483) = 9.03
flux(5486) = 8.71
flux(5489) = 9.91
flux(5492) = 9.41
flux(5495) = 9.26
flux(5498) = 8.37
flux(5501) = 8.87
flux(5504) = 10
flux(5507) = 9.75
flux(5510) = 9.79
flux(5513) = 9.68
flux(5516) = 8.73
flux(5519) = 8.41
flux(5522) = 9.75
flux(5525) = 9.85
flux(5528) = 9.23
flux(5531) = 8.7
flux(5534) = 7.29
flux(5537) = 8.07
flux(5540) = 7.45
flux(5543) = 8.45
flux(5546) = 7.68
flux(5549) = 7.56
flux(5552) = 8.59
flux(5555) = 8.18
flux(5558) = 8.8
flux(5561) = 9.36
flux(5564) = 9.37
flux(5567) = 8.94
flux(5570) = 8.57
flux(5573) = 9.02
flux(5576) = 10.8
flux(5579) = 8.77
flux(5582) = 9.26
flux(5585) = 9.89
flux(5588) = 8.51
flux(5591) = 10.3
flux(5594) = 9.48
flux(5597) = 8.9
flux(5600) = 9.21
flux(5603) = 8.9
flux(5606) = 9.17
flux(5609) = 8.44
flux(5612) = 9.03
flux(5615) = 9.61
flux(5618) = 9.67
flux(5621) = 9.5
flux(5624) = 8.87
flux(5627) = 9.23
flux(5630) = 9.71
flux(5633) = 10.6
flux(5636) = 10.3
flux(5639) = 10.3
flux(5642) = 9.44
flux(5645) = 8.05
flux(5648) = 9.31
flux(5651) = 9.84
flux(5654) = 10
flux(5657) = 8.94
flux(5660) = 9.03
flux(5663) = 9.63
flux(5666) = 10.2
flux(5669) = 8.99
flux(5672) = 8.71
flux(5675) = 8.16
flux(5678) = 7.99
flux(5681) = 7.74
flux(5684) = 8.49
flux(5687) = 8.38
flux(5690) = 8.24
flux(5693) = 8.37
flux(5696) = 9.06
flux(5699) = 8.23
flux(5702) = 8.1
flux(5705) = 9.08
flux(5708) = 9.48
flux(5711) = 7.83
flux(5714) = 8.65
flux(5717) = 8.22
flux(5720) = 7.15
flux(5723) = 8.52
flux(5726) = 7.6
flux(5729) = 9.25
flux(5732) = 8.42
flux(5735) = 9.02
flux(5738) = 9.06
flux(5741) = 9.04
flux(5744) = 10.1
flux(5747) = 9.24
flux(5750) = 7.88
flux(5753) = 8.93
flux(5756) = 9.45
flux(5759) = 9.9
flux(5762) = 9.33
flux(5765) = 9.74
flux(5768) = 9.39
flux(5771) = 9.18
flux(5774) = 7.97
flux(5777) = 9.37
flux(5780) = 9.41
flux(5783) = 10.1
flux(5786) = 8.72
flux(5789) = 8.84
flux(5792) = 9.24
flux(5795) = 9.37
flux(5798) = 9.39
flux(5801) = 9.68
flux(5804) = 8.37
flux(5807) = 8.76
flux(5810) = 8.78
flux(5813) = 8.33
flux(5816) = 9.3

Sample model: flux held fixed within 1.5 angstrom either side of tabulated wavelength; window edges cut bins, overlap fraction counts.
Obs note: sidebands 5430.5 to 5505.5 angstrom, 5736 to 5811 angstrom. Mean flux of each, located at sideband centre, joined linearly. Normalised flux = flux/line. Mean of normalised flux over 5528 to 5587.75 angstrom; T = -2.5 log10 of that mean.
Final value 0.06 mag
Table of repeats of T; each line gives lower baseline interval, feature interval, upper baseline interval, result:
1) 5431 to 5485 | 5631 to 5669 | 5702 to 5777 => -0.075 mag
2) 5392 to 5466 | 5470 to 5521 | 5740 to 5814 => -0.025 mag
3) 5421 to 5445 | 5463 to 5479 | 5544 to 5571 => -0.069 mag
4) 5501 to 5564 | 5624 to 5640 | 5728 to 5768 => -0.108 mag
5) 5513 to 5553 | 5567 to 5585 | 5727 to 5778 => -0.084 mag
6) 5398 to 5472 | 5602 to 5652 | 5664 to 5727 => -0.094 mag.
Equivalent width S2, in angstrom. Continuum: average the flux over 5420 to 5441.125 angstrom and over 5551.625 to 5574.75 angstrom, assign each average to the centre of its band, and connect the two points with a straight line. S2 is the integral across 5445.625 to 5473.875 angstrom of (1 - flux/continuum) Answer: -1.8 angstrom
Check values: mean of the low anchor 8.77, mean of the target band 9.36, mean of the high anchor 8.89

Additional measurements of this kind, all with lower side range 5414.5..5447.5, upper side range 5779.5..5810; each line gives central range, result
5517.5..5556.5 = 2.59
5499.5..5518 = -0.95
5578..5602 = -0.69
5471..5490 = -0.89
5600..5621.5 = -0.31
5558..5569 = -0.15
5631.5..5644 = -1.40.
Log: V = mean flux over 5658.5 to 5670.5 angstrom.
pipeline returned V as 9.46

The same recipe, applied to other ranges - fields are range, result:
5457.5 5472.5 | 9.13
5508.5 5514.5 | 9.73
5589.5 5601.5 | 9.47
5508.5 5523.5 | 9.27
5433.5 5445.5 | 8.93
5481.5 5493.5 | 9.27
